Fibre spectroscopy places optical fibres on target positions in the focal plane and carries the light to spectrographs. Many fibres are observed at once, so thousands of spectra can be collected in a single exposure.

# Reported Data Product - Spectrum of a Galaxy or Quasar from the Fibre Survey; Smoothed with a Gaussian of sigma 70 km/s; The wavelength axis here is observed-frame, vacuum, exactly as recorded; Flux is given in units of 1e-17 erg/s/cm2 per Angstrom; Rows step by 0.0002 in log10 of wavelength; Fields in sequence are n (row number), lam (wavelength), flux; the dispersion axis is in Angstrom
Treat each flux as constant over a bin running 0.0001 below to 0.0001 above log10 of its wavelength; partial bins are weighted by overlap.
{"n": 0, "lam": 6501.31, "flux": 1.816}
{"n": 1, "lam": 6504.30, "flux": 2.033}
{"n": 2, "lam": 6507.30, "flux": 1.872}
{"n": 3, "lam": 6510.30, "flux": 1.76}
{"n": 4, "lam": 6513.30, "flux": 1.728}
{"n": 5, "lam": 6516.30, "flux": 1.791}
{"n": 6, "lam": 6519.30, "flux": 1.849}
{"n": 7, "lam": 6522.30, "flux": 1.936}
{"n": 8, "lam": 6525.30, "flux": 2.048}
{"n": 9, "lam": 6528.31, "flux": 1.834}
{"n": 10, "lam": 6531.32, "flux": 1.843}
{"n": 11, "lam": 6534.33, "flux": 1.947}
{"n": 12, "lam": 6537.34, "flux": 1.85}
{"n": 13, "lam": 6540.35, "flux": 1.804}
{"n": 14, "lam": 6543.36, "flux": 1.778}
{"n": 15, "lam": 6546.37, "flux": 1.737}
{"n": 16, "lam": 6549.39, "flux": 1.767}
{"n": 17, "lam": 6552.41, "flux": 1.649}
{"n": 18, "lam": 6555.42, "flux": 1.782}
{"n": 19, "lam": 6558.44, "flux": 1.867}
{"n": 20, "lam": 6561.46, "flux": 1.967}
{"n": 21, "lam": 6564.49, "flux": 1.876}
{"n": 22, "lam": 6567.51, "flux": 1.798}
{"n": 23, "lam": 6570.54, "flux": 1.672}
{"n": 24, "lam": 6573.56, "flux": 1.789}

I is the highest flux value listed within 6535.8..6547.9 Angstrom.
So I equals 1.85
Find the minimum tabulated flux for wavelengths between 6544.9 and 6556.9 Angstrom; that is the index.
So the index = 1.649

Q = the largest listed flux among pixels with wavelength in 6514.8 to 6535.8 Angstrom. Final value 2.048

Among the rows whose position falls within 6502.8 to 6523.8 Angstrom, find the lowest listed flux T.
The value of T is 1.728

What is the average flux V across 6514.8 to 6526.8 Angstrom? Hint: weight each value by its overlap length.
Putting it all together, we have 1.91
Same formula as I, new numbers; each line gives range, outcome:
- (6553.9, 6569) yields 1.967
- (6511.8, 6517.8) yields 1.791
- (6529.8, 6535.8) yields 1.947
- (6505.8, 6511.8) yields 1.872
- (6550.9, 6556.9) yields 1.782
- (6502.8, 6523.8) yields 2.033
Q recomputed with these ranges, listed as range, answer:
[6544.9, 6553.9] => 1.767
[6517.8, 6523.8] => 1.936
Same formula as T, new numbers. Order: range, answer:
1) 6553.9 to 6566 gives 1.782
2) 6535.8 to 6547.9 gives 1.737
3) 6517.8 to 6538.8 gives 1.834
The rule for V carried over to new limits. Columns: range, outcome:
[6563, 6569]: 1.84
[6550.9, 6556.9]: 1.72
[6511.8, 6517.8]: 1.76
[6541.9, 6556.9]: 1.74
